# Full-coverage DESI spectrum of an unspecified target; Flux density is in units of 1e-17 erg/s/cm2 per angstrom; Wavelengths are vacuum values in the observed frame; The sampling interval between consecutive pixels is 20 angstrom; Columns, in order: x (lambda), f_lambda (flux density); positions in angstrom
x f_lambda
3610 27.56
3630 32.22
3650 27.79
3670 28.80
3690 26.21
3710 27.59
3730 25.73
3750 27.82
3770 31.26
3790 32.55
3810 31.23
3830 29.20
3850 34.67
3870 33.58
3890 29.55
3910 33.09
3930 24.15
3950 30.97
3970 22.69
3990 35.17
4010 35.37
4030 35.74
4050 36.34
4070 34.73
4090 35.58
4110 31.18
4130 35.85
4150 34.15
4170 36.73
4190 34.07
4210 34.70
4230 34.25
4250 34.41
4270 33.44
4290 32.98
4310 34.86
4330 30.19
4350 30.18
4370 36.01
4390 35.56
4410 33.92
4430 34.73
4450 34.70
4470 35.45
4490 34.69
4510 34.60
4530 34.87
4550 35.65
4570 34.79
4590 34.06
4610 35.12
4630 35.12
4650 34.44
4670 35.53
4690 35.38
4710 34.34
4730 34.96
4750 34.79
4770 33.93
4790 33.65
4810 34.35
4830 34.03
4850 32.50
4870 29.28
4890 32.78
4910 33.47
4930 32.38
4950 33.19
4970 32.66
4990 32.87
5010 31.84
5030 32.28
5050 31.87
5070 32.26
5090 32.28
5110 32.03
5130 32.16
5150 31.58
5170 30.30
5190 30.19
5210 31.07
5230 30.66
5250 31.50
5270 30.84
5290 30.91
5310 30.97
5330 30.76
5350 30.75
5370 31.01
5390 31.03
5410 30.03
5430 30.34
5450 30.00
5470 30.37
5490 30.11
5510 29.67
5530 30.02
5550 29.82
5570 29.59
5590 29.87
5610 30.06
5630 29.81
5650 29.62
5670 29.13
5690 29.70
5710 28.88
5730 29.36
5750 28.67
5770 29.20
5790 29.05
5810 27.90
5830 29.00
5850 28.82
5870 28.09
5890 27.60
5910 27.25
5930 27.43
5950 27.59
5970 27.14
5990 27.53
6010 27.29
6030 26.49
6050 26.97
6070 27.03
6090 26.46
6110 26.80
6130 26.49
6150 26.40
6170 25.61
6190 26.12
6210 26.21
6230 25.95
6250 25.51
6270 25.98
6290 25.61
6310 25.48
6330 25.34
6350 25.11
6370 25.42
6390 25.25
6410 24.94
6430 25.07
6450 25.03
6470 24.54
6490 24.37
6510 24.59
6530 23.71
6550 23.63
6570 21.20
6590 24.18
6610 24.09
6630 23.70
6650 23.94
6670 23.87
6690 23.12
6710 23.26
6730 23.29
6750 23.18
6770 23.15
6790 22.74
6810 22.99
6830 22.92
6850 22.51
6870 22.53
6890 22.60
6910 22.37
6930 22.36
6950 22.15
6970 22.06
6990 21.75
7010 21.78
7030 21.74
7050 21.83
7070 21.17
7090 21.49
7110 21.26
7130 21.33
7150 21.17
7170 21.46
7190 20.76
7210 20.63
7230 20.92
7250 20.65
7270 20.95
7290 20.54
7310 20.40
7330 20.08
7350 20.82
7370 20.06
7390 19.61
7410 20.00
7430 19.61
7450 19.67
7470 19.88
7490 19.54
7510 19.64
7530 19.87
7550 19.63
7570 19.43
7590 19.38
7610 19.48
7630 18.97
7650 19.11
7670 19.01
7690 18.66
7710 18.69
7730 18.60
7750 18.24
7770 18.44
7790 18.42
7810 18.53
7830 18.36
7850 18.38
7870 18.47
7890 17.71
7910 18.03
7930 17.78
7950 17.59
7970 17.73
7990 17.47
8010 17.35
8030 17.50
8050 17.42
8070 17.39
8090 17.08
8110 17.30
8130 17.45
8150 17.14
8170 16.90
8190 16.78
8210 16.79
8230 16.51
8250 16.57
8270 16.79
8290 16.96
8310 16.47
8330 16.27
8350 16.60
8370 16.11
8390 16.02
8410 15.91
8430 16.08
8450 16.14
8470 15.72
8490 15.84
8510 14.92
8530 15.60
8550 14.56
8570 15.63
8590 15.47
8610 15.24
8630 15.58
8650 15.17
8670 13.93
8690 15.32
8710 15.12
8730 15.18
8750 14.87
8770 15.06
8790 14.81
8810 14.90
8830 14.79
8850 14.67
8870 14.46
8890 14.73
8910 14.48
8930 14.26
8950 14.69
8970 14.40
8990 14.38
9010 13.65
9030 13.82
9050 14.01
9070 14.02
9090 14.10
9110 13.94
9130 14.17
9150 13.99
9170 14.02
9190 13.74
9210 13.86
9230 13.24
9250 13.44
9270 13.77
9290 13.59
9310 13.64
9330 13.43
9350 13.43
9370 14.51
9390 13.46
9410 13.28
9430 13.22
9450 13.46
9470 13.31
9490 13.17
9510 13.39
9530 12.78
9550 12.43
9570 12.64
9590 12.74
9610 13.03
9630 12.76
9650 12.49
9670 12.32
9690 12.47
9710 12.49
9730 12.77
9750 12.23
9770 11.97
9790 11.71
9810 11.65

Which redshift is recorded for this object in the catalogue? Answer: 0.000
